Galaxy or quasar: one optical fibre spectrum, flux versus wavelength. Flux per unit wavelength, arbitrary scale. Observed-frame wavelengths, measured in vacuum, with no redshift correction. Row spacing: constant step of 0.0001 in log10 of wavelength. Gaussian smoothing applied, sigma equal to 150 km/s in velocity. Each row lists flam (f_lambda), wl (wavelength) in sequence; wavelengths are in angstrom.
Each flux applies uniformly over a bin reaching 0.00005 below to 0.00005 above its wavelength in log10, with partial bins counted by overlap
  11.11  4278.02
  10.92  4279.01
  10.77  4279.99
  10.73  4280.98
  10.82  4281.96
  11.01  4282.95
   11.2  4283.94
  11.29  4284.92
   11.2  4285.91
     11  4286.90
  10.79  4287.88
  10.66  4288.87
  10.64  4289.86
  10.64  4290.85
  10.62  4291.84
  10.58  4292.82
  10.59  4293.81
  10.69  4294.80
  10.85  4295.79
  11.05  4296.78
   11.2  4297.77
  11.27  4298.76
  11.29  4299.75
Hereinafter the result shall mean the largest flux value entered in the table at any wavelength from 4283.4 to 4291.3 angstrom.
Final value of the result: 11.29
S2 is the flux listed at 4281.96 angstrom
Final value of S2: 10.82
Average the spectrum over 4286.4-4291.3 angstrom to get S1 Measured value 10.7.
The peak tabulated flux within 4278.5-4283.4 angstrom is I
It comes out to 11.01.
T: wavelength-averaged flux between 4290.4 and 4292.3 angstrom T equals 10.6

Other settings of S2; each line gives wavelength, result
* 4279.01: 10.92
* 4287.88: 10.79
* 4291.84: 10.62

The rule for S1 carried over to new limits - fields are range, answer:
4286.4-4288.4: 10.9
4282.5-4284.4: 11.1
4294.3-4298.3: 10.9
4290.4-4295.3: 10.6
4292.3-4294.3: 10.6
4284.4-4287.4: 11.2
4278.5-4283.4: 10.8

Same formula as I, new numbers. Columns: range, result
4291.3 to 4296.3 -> 10.85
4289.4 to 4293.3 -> 10.64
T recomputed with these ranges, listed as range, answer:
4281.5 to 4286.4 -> 11.1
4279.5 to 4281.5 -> 10.8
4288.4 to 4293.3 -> 10.6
